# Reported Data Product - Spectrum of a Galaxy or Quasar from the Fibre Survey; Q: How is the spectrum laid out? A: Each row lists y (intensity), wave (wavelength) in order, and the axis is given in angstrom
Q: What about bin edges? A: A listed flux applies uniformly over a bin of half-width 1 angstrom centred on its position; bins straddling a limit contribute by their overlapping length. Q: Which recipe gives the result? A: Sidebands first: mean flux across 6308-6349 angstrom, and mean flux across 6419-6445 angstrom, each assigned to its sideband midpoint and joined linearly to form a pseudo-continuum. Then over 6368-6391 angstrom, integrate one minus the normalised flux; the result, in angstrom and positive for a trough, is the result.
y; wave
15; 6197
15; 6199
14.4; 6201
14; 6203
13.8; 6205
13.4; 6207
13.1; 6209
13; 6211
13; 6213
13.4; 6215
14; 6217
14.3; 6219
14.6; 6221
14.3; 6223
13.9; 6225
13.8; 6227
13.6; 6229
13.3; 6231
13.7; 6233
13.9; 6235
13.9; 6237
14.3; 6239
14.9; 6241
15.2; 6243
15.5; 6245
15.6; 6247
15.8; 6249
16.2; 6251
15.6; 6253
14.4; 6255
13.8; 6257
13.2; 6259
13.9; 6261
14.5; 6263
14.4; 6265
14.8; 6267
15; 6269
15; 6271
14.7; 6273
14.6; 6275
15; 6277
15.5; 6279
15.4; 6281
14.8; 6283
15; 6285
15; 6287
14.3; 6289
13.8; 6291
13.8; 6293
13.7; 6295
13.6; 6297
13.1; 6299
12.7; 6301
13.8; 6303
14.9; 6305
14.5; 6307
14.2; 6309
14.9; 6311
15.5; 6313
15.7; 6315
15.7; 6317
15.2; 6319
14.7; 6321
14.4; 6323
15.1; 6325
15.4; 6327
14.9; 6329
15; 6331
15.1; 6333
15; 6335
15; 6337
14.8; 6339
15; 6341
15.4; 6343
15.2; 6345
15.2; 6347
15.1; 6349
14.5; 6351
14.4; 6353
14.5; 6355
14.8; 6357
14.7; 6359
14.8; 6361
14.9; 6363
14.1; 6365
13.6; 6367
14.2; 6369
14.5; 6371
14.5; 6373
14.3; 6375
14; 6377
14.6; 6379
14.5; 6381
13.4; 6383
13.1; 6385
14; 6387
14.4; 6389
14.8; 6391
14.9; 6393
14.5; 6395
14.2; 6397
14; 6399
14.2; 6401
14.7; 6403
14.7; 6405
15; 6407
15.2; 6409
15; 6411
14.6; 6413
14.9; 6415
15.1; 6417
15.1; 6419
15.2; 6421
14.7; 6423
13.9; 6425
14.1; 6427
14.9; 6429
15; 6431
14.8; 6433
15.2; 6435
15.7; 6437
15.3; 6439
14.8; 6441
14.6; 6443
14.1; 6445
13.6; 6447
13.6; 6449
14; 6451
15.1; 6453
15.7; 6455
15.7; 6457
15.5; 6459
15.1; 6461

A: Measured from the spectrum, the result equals 1.2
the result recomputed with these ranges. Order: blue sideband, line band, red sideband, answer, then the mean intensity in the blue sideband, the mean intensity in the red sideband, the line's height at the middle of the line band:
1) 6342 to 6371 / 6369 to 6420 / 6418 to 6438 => 1.0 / 14.7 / 14.9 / 14.8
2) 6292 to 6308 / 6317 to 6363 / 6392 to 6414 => -2.7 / 13.8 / 14.6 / 14.1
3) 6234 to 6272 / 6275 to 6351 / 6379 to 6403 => -1.2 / 14.7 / 14.2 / 14.5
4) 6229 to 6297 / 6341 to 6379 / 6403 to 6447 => 0.3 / 14.6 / 14.8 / 14.7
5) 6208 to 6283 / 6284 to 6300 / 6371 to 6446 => 0.5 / 14.4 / 14.6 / 14.5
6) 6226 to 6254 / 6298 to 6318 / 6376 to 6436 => 0.2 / 14.7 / 14.6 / 14.6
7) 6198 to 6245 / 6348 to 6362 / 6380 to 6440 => -0.2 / 14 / 14.6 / 14.4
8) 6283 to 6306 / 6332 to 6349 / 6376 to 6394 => -1.2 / 14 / 14.2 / 14.1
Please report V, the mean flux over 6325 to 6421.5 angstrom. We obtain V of 14.6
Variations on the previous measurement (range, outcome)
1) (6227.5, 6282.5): 14.6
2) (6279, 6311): 14.2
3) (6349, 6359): 14.6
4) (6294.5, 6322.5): 14.5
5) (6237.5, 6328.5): 14.7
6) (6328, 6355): 15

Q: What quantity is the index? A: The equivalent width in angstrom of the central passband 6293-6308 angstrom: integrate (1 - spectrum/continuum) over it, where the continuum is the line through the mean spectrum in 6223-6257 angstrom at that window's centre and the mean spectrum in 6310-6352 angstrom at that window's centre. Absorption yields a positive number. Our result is 1.2 angstrom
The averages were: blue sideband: 14.6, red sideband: 15.1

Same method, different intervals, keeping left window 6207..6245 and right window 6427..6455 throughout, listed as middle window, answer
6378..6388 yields 0.4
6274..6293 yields -0.9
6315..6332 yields -1.0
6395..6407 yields 0.1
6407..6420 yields -0.4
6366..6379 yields 0.2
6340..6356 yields -0.6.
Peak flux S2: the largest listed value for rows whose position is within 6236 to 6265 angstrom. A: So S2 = 16.2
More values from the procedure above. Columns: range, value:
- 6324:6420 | 15.4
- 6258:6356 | 15.7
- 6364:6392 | 14.8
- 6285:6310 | 15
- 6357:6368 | 14.9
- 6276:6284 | 15.5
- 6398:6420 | 15.2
